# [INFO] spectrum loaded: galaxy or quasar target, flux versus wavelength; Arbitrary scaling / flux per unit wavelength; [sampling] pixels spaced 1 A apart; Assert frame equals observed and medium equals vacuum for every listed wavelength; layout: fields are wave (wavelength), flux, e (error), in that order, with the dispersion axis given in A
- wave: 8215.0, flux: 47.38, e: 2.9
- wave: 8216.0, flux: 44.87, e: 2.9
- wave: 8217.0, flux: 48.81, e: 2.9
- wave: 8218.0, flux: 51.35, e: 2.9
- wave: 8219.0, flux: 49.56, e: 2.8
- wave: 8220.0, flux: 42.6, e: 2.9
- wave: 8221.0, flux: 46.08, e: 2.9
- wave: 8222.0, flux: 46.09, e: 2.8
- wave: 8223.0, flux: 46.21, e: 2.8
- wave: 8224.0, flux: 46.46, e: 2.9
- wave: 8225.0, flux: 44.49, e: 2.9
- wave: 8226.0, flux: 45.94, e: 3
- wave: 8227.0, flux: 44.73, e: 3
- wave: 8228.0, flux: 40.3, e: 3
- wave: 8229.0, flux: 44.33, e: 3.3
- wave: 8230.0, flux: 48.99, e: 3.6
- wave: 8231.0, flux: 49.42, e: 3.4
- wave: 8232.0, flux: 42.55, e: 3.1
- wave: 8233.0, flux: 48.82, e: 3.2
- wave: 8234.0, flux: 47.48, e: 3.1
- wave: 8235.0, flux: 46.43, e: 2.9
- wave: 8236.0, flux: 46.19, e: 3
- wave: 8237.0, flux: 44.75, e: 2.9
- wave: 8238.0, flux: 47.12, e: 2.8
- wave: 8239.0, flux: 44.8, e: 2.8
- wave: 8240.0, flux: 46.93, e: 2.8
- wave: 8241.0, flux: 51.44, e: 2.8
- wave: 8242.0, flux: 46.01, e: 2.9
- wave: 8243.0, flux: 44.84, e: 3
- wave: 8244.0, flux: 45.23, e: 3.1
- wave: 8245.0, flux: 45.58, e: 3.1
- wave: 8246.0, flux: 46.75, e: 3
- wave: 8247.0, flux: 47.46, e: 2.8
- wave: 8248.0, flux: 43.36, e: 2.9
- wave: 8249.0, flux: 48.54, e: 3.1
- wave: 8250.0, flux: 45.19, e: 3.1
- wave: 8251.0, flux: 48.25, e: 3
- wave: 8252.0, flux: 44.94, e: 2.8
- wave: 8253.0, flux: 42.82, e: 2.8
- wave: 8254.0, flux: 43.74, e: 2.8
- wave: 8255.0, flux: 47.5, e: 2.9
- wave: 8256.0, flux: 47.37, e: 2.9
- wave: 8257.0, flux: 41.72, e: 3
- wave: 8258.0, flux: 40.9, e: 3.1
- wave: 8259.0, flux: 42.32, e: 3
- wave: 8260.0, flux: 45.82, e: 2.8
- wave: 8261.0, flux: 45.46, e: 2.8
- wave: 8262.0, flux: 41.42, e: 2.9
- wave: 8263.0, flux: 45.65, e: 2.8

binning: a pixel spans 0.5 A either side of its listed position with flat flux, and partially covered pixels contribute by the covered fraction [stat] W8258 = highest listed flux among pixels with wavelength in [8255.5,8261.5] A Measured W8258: 47.37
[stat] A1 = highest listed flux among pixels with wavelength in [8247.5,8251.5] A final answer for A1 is 48.54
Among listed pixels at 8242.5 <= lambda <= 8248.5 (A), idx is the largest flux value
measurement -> 47.46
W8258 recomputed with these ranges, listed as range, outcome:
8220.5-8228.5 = 46.46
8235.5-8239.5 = 47.12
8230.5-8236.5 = 49.42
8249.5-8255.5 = 48.25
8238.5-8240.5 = 46.93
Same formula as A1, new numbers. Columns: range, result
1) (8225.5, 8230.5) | 48.99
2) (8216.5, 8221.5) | 51.35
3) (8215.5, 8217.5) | 48.81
